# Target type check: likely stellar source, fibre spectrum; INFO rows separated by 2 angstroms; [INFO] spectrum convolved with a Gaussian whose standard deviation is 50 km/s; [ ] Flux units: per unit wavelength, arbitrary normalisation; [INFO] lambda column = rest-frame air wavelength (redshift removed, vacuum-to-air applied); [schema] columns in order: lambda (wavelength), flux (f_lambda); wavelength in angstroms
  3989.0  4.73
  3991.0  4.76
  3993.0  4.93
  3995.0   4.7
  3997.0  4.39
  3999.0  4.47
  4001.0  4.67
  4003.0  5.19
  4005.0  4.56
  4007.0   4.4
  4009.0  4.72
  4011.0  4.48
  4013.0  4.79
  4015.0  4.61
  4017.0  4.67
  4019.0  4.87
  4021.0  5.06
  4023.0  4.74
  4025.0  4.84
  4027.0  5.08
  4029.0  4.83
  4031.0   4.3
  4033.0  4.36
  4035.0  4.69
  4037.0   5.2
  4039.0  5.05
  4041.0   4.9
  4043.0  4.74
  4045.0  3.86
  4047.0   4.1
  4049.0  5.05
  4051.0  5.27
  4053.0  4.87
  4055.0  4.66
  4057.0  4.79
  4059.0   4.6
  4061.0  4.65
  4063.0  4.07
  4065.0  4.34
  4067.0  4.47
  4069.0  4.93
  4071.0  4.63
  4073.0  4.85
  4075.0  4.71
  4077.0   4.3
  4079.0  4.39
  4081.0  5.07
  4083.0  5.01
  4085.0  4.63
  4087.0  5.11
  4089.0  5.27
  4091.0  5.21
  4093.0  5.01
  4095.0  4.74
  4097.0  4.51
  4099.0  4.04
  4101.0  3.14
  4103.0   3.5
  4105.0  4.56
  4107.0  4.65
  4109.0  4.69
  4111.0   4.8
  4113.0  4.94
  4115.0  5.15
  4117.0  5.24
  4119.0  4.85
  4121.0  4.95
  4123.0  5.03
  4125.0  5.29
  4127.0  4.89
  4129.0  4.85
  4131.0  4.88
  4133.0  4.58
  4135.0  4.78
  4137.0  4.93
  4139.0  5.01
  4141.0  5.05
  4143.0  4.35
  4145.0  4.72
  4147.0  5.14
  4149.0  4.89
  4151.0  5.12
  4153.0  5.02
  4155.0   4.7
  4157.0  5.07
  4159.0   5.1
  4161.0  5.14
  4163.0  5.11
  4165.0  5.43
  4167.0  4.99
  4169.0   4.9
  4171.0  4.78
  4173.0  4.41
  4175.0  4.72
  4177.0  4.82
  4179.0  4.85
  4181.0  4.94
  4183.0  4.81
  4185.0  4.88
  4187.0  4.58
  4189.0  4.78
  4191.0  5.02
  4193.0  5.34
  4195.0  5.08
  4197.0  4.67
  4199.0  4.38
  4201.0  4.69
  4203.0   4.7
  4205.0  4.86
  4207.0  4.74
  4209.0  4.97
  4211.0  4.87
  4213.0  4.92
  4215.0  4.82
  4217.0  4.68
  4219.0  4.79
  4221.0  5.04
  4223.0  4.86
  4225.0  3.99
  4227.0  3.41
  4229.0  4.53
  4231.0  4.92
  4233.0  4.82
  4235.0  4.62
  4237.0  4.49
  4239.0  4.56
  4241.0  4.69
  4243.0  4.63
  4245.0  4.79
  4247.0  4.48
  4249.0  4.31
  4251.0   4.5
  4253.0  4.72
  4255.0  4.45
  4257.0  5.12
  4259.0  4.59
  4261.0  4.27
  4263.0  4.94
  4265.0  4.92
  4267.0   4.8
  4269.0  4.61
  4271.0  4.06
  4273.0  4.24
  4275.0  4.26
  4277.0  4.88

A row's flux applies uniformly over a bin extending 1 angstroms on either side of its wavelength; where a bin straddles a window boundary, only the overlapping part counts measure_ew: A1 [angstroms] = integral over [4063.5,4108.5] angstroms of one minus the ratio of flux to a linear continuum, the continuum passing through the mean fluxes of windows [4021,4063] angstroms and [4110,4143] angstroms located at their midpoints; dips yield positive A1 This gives 2.2 angstroms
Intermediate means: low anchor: 4.72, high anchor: 4.93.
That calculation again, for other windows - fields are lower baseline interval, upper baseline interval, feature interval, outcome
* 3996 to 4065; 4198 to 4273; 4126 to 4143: -0.66 angstroms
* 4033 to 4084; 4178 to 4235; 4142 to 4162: -0.86 angstroms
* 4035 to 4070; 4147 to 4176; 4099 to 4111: 1.64 angstroms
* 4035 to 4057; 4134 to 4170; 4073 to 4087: 0.30 angstroms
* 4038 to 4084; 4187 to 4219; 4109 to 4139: -1.25 angstroms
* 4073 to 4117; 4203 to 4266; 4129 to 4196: -3.58 angstroms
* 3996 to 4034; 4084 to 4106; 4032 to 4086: -0.93 angstroms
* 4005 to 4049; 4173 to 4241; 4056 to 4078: 0.56 angstroms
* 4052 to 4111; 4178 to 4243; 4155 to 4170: -1.28 angstroms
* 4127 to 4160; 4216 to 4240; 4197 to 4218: -0.54 angstroms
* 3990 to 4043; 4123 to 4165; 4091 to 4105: 1.75 angstroms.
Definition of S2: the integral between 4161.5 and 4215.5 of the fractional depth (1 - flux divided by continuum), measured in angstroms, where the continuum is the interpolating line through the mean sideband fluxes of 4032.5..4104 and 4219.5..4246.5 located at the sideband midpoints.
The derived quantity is -3.2 angstroms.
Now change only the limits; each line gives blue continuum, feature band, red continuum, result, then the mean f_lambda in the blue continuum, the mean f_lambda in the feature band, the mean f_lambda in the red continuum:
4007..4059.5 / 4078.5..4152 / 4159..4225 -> 0.1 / 4.73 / 4.79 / 4.85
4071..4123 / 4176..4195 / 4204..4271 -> -1.0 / 4.7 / 4.9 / 4.65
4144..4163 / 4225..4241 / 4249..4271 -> 0.9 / 5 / 4.46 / 4.65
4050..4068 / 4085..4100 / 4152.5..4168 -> -0.2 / 4.64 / 4.83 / 5.07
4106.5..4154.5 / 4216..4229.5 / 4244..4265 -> 0.7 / 4.91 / 4.47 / 4.63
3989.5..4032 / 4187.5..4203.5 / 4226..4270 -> -0.7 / 4.72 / 4.83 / 4.6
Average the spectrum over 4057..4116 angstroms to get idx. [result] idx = 4.62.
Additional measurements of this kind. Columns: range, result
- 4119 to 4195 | 4.92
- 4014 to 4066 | 4.7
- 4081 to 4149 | 4.78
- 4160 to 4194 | 4.91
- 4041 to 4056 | 4.67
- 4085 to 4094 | 5.09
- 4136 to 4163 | 4.95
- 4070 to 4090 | 4.8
